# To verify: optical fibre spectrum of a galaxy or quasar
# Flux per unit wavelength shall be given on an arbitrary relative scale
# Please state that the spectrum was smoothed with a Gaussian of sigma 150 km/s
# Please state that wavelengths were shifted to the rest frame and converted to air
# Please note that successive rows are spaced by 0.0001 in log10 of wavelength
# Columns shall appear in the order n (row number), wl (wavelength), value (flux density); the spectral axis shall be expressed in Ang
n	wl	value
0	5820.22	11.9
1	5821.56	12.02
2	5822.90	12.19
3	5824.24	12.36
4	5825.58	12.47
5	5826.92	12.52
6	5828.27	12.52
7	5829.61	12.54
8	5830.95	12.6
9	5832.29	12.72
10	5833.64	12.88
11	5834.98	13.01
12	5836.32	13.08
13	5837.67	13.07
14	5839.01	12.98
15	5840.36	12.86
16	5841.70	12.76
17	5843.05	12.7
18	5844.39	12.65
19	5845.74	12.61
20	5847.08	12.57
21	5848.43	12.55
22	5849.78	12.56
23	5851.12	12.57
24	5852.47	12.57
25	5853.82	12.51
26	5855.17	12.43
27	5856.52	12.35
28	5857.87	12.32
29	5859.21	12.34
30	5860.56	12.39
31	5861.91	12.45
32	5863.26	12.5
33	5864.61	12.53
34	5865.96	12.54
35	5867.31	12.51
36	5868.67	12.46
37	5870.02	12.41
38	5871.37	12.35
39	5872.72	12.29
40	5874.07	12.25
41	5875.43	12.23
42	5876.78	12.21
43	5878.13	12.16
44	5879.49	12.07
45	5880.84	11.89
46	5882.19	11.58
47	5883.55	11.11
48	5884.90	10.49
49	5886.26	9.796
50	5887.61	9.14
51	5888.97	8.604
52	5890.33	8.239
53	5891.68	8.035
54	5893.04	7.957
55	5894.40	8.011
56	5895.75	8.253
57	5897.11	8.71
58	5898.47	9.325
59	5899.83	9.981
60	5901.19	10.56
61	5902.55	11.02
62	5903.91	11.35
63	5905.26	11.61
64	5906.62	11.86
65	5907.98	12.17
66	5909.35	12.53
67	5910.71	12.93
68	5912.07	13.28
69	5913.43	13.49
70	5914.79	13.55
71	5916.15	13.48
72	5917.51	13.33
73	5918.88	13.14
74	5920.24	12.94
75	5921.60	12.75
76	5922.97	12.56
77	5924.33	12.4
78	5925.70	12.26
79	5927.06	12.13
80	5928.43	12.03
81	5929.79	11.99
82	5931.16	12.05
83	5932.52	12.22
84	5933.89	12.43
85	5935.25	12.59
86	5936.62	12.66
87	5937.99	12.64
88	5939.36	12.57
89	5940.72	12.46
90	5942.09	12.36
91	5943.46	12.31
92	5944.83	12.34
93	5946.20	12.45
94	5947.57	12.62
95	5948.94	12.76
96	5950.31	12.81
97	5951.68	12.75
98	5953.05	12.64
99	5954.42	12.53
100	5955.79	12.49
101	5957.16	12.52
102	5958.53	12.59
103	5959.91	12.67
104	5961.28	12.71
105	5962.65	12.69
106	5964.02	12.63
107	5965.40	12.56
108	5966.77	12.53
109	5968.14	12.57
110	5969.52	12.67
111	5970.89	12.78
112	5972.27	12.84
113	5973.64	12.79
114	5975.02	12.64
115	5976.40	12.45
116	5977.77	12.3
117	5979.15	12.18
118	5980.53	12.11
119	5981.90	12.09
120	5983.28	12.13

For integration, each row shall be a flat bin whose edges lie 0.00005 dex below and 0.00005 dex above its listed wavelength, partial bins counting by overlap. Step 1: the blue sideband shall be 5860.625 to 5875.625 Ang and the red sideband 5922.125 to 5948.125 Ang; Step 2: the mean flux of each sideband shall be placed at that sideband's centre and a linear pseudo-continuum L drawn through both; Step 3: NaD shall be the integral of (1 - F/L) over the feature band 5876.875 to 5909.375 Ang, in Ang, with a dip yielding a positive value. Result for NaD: 5.6 Ang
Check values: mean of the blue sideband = 12.4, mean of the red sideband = 12.4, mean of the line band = 10.3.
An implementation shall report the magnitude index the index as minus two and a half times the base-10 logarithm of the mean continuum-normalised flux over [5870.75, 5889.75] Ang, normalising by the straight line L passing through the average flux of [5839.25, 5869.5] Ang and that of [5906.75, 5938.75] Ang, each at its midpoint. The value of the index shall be 0.12 mag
